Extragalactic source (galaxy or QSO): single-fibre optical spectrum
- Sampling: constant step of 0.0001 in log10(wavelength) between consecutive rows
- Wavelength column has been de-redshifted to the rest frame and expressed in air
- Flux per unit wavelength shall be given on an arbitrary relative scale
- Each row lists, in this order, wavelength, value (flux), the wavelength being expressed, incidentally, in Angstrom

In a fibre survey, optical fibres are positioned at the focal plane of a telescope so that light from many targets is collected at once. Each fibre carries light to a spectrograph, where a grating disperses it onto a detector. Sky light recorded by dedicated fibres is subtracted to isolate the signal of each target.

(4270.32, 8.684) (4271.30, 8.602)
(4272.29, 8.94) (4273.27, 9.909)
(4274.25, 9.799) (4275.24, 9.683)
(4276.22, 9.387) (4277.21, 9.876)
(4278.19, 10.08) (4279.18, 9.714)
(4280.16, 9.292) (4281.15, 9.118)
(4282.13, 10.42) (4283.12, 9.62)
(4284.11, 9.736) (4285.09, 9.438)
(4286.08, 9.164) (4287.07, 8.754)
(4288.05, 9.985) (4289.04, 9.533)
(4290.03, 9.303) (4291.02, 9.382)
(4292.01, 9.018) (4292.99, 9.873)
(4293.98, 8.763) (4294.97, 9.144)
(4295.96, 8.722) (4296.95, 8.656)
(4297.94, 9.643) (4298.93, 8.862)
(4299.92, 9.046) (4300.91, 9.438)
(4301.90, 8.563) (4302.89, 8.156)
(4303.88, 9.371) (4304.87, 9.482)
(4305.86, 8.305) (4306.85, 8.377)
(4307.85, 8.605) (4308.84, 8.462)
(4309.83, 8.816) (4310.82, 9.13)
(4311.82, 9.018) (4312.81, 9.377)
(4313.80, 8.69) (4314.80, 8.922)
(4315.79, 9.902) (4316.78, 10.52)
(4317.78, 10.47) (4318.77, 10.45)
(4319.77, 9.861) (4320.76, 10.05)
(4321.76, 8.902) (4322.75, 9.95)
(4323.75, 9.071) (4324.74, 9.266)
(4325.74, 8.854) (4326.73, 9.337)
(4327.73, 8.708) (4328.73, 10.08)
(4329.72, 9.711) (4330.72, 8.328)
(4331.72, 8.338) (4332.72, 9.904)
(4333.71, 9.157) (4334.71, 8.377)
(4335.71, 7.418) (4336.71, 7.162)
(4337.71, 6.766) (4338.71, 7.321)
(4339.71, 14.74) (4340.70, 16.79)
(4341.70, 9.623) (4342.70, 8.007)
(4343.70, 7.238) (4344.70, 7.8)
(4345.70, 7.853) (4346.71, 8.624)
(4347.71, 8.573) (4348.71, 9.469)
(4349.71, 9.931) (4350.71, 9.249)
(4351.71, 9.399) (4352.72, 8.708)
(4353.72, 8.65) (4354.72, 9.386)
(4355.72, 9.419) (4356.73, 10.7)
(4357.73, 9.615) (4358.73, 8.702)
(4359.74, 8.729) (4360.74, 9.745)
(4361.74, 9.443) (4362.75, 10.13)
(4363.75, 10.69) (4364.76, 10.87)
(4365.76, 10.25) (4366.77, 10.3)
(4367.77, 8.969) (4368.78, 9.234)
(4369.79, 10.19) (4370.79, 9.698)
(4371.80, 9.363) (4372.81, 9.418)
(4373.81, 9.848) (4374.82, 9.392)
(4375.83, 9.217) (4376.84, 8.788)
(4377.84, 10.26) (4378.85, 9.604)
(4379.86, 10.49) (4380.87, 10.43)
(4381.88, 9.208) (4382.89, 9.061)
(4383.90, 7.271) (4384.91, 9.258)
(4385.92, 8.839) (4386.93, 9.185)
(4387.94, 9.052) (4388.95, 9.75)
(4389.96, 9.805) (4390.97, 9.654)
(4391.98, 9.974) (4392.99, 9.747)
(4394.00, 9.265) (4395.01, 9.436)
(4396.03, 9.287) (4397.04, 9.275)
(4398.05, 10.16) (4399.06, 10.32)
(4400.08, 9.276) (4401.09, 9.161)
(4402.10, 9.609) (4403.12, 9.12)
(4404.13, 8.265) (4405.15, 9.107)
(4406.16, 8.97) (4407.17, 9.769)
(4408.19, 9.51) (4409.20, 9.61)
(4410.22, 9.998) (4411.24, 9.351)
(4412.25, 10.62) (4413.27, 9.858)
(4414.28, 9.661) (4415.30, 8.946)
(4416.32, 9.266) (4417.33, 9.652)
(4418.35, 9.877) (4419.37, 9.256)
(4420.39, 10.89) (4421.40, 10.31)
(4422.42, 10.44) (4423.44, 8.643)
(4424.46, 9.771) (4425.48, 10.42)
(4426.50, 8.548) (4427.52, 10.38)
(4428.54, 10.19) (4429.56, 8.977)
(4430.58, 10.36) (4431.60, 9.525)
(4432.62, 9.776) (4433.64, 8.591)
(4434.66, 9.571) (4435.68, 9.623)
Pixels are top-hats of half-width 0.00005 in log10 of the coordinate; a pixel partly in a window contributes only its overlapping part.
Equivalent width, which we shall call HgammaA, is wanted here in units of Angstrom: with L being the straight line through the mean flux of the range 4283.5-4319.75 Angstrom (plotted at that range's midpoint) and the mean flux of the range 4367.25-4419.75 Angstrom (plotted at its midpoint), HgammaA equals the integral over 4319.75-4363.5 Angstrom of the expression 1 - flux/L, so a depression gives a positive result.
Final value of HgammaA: 0.31 Angstrom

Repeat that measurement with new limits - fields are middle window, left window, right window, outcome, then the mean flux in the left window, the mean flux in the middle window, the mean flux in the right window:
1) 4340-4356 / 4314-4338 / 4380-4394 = -0.24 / 9.16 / 9.37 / 9.36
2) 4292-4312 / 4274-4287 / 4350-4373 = 1.42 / 9.6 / 8.92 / 9.61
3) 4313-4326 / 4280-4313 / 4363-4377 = -0.41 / 9.13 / 9.62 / 9.76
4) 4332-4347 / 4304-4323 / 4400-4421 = 0.42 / 9.32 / 9.11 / 9.53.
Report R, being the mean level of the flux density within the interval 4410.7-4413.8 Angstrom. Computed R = 9.95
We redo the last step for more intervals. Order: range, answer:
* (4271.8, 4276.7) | 9.56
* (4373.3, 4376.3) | 9.49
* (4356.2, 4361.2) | 9.49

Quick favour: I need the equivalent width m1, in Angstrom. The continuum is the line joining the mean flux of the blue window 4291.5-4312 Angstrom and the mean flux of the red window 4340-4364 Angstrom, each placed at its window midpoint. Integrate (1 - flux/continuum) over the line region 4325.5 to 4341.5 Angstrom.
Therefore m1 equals -0.3 Angstrom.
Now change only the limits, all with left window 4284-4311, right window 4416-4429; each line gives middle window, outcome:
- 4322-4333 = 0.03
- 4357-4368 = -0.41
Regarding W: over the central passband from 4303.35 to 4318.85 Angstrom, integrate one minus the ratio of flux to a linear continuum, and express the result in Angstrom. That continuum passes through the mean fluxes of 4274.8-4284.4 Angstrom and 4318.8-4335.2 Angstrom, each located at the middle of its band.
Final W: 0.3 Angstrom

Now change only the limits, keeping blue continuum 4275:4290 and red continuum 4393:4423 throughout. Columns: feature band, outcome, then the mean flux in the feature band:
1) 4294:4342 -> 1.50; 9.28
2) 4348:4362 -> 0.34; 9.36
